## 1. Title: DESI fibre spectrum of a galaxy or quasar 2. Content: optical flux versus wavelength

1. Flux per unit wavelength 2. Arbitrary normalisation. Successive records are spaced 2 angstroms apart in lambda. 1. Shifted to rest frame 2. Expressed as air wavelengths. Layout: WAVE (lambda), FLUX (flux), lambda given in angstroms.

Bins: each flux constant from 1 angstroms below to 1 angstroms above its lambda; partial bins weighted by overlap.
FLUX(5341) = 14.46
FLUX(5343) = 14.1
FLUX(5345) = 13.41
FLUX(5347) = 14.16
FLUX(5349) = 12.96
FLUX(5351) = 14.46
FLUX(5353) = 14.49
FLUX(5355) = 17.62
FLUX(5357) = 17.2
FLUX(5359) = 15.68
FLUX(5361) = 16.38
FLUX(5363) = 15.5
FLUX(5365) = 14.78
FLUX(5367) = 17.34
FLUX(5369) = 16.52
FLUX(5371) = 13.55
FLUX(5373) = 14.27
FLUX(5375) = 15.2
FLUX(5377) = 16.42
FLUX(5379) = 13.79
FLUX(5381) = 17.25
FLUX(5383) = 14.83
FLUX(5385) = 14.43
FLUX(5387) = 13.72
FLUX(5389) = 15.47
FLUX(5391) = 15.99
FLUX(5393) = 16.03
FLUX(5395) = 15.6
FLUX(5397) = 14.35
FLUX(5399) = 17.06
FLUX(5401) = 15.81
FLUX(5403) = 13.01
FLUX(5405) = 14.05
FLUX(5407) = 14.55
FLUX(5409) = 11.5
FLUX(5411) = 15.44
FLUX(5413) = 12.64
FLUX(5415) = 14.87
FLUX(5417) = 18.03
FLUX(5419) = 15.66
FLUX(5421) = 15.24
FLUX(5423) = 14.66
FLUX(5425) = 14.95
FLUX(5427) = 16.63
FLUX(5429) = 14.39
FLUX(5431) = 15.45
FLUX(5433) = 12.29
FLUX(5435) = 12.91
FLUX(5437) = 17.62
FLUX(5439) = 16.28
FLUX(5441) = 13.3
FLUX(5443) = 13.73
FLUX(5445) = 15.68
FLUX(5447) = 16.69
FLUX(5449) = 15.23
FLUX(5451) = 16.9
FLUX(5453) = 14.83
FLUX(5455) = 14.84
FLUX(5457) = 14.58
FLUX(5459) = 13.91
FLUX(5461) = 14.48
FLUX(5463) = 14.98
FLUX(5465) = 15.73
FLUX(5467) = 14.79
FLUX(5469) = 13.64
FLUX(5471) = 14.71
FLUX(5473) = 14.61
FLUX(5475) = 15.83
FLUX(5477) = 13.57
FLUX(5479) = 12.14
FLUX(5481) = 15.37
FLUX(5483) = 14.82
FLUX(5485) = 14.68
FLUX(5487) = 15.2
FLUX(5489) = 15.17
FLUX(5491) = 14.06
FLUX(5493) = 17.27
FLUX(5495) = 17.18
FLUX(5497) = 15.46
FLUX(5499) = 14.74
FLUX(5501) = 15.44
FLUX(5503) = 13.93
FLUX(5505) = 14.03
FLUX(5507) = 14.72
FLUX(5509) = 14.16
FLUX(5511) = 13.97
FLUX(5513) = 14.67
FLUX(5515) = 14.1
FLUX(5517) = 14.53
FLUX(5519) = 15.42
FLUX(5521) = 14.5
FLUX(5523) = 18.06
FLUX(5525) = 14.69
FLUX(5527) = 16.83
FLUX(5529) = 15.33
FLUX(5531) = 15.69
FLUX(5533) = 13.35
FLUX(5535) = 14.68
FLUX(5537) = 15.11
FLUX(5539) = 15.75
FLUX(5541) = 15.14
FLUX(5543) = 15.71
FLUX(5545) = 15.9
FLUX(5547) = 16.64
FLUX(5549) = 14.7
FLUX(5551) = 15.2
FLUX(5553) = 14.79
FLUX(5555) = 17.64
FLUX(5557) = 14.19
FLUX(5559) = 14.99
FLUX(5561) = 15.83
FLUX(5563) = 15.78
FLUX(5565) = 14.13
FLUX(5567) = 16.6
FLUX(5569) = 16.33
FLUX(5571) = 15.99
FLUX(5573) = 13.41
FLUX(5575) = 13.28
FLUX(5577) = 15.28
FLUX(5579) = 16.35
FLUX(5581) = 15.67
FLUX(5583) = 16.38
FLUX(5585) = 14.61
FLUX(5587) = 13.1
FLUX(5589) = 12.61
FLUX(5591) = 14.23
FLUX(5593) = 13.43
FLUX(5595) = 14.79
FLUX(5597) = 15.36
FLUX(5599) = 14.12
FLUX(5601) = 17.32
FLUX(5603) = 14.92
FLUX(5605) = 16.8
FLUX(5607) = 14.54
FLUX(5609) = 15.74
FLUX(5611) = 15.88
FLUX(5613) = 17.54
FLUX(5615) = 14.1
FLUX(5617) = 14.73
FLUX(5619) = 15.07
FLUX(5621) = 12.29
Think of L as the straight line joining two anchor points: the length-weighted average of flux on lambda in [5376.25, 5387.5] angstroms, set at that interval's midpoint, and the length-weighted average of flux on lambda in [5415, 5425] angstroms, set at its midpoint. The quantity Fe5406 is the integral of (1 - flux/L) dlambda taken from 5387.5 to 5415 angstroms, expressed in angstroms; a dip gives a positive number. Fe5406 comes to 1.2 angstroms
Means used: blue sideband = 15.1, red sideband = 15.7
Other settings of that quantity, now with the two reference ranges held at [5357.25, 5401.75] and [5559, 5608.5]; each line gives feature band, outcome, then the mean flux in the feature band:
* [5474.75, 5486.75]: 0.7 angstroms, 14.4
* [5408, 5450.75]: 1.2 angstroms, 14.9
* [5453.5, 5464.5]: 0.5 angstroms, 14.6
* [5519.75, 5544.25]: -0.4 angstroms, 15.4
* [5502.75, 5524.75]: 0.6 angstroms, 14.8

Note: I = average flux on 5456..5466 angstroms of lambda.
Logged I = 14.7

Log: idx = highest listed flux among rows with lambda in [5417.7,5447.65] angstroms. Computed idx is 17.62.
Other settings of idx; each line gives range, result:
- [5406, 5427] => 18.03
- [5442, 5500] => 17.27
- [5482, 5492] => 15.2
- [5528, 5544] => 15.75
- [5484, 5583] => 18.06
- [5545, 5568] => 17.64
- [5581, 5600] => 16.38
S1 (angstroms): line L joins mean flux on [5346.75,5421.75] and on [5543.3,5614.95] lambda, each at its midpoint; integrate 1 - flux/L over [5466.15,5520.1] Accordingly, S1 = 1.64 angstroms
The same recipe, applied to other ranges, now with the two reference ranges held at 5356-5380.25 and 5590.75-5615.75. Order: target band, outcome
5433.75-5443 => 0.4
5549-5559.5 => 0.0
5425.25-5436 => 0.8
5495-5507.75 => 0.4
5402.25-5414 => 1.5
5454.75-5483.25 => 1.8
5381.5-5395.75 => 0.3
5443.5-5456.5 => -0.1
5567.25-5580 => 0.1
